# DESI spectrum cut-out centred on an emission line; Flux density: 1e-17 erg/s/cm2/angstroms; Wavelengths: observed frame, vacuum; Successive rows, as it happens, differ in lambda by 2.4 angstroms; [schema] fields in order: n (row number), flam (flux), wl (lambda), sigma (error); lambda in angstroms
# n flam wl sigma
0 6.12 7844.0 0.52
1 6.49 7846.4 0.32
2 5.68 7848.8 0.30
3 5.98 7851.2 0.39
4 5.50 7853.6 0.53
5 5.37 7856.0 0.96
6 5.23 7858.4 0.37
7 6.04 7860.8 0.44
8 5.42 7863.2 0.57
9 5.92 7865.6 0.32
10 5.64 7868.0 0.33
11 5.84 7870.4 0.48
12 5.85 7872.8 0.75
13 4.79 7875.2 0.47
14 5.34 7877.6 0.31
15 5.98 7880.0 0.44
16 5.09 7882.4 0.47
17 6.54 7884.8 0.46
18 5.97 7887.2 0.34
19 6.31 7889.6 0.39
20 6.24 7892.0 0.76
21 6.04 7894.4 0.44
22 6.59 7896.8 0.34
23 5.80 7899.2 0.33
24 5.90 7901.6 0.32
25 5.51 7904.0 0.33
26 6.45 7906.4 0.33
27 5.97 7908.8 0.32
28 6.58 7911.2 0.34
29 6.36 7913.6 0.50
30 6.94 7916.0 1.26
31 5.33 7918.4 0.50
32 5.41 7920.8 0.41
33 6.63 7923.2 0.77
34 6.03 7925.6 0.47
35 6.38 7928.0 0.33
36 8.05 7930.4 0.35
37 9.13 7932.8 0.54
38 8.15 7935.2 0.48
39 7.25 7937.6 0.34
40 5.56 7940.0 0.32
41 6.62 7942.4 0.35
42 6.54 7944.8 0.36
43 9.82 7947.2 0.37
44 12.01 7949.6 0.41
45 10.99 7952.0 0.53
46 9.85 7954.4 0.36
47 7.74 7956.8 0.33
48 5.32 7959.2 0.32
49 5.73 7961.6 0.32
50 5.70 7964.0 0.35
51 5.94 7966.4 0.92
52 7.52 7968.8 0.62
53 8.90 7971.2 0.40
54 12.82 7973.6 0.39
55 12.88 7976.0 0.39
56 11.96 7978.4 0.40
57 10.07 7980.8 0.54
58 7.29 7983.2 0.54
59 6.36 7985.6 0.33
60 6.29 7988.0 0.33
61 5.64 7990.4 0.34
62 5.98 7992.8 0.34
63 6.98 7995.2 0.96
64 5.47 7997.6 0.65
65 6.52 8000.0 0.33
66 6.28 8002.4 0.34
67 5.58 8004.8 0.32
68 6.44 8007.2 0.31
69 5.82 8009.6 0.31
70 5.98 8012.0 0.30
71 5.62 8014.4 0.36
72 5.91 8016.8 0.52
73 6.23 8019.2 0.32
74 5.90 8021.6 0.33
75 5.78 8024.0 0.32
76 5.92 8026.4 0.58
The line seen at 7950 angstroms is H-alpha 6563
